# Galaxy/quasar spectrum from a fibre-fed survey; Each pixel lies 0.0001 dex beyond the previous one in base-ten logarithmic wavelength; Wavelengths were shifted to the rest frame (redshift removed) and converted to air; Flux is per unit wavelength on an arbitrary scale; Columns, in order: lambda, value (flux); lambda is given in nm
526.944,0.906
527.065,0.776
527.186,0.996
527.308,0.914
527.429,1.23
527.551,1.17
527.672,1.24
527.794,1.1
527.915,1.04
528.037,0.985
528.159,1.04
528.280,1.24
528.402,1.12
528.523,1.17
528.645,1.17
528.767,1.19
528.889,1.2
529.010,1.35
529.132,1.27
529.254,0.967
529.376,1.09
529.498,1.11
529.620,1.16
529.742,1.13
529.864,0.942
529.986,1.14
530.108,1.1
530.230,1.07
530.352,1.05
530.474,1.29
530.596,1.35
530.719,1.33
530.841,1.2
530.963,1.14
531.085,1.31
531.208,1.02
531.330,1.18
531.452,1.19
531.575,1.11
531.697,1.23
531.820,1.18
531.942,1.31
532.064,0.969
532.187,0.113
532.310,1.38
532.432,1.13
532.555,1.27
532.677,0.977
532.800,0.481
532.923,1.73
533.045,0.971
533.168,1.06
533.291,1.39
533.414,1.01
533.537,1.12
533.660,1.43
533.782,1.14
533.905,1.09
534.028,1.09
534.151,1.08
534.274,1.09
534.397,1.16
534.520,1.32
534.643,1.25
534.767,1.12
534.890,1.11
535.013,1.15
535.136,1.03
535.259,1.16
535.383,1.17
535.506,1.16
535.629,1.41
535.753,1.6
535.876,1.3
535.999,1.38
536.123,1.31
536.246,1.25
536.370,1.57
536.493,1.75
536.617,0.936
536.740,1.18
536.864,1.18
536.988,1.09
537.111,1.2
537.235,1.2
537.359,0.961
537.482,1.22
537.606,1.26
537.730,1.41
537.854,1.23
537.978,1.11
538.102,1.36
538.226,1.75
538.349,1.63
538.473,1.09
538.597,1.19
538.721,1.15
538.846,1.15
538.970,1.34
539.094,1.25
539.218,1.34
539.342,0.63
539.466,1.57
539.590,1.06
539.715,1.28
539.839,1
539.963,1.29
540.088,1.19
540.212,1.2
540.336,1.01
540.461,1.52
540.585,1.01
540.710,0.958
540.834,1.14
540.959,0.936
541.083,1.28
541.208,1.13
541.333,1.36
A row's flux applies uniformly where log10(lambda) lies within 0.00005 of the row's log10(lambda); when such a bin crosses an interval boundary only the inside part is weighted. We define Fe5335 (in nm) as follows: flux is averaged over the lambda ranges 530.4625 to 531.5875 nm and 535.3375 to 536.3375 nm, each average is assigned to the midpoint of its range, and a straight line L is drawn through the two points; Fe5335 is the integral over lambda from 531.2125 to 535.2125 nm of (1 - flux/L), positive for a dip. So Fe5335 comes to 0.47 nm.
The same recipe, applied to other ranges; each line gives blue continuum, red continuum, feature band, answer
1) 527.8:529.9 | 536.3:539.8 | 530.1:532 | -0.057 nm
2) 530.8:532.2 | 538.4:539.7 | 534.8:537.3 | -0.216 nm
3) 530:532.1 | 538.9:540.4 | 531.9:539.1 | -0.130 nm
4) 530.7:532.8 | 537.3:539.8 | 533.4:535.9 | -0.065 nm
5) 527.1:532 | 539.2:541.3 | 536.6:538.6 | -0.165 nm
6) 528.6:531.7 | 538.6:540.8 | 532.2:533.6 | 0.076 nm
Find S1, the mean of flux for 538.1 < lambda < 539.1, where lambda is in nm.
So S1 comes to 1.33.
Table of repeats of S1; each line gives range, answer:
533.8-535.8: 1.18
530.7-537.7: 1.18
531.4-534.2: 1.11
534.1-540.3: 1.24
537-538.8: 1.26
